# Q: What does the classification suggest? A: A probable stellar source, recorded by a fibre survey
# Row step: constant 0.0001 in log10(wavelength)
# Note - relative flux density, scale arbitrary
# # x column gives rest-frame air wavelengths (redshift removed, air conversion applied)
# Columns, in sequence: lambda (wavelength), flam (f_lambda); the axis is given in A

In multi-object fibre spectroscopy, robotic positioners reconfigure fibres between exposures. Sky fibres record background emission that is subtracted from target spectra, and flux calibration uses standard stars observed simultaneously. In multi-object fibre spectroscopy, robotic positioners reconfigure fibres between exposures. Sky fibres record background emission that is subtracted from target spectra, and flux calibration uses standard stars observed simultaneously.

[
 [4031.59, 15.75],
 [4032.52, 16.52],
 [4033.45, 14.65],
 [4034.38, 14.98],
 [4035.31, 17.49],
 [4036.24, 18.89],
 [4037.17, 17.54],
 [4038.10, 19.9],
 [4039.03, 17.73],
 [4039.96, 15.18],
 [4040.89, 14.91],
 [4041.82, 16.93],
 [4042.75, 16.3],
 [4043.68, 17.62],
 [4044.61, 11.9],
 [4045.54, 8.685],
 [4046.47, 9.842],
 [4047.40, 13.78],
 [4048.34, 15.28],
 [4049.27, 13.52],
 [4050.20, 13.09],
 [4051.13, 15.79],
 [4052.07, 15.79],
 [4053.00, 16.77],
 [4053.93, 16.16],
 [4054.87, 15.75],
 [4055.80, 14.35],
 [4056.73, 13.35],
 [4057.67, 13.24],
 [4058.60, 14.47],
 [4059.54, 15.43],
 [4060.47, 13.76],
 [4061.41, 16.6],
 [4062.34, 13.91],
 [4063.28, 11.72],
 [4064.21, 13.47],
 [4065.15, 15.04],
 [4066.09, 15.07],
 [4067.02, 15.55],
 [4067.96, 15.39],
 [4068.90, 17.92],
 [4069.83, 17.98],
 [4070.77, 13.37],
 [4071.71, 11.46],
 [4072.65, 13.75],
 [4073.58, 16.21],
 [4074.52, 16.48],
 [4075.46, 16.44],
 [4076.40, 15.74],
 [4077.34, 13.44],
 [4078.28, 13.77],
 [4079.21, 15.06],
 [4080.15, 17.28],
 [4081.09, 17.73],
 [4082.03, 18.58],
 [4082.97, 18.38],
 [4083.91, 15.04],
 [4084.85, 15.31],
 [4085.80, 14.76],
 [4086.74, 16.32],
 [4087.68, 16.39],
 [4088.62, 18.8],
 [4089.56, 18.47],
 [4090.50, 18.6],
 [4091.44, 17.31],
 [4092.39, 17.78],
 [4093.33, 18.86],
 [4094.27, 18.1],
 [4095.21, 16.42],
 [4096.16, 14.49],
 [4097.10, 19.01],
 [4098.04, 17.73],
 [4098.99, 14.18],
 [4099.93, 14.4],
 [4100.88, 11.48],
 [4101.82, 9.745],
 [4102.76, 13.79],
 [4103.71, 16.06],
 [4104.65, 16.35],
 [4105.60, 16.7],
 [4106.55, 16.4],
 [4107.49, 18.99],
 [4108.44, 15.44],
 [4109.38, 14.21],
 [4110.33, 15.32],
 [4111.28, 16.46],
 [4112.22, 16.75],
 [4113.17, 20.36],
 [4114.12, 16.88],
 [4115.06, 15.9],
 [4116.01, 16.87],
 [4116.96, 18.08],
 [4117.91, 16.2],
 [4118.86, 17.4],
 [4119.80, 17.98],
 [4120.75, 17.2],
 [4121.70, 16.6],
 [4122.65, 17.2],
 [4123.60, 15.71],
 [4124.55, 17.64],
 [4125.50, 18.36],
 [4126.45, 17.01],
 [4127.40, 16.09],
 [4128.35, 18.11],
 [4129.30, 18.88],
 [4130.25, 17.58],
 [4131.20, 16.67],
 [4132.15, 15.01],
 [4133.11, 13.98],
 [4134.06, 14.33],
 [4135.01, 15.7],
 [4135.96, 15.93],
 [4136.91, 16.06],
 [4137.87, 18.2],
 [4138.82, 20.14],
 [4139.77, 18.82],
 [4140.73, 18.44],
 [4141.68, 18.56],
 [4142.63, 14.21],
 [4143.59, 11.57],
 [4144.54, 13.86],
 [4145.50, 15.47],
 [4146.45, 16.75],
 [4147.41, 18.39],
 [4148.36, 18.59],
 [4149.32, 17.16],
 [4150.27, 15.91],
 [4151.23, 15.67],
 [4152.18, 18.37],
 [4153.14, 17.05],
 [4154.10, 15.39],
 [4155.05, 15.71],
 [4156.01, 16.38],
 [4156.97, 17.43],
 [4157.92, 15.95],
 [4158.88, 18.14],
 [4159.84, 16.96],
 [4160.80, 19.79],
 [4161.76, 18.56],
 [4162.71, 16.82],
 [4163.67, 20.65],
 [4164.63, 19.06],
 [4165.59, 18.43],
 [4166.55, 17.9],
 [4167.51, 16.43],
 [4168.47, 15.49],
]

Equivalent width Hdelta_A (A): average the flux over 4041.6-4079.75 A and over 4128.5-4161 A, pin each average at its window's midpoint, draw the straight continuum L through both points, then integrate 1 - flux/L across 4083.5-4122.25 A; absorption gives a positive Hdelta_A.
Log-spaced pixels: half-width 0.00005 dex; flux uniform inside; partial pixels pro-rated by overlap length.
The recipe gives -1.9 A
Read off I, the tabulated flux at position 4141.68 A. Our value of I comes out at 18.56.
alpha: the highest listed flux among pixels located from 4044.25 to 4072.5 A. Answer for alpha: 17.98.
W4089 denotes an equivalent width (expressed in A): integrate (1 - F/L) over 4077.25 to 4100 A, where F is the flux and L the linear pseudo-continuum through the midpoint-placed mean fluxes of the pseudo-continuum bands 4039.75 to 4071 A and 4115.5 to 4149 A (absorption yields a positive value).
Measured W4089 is -1.70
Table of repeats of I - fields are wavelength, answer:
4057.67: 13.24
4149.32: 17.16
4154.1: 15.39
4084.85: 15.31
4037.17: 17.54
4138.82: 20.14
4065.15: 15.04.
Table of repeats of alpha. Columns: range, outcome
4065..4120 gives 20.36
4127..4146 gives 20.14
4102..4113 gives 18.99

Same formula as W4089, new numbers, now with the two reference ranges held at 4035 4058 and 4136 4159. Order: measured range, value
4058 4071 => 0.4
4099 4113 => 0.8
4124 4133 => -0.4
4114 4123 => -0.4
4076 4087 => -0.2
